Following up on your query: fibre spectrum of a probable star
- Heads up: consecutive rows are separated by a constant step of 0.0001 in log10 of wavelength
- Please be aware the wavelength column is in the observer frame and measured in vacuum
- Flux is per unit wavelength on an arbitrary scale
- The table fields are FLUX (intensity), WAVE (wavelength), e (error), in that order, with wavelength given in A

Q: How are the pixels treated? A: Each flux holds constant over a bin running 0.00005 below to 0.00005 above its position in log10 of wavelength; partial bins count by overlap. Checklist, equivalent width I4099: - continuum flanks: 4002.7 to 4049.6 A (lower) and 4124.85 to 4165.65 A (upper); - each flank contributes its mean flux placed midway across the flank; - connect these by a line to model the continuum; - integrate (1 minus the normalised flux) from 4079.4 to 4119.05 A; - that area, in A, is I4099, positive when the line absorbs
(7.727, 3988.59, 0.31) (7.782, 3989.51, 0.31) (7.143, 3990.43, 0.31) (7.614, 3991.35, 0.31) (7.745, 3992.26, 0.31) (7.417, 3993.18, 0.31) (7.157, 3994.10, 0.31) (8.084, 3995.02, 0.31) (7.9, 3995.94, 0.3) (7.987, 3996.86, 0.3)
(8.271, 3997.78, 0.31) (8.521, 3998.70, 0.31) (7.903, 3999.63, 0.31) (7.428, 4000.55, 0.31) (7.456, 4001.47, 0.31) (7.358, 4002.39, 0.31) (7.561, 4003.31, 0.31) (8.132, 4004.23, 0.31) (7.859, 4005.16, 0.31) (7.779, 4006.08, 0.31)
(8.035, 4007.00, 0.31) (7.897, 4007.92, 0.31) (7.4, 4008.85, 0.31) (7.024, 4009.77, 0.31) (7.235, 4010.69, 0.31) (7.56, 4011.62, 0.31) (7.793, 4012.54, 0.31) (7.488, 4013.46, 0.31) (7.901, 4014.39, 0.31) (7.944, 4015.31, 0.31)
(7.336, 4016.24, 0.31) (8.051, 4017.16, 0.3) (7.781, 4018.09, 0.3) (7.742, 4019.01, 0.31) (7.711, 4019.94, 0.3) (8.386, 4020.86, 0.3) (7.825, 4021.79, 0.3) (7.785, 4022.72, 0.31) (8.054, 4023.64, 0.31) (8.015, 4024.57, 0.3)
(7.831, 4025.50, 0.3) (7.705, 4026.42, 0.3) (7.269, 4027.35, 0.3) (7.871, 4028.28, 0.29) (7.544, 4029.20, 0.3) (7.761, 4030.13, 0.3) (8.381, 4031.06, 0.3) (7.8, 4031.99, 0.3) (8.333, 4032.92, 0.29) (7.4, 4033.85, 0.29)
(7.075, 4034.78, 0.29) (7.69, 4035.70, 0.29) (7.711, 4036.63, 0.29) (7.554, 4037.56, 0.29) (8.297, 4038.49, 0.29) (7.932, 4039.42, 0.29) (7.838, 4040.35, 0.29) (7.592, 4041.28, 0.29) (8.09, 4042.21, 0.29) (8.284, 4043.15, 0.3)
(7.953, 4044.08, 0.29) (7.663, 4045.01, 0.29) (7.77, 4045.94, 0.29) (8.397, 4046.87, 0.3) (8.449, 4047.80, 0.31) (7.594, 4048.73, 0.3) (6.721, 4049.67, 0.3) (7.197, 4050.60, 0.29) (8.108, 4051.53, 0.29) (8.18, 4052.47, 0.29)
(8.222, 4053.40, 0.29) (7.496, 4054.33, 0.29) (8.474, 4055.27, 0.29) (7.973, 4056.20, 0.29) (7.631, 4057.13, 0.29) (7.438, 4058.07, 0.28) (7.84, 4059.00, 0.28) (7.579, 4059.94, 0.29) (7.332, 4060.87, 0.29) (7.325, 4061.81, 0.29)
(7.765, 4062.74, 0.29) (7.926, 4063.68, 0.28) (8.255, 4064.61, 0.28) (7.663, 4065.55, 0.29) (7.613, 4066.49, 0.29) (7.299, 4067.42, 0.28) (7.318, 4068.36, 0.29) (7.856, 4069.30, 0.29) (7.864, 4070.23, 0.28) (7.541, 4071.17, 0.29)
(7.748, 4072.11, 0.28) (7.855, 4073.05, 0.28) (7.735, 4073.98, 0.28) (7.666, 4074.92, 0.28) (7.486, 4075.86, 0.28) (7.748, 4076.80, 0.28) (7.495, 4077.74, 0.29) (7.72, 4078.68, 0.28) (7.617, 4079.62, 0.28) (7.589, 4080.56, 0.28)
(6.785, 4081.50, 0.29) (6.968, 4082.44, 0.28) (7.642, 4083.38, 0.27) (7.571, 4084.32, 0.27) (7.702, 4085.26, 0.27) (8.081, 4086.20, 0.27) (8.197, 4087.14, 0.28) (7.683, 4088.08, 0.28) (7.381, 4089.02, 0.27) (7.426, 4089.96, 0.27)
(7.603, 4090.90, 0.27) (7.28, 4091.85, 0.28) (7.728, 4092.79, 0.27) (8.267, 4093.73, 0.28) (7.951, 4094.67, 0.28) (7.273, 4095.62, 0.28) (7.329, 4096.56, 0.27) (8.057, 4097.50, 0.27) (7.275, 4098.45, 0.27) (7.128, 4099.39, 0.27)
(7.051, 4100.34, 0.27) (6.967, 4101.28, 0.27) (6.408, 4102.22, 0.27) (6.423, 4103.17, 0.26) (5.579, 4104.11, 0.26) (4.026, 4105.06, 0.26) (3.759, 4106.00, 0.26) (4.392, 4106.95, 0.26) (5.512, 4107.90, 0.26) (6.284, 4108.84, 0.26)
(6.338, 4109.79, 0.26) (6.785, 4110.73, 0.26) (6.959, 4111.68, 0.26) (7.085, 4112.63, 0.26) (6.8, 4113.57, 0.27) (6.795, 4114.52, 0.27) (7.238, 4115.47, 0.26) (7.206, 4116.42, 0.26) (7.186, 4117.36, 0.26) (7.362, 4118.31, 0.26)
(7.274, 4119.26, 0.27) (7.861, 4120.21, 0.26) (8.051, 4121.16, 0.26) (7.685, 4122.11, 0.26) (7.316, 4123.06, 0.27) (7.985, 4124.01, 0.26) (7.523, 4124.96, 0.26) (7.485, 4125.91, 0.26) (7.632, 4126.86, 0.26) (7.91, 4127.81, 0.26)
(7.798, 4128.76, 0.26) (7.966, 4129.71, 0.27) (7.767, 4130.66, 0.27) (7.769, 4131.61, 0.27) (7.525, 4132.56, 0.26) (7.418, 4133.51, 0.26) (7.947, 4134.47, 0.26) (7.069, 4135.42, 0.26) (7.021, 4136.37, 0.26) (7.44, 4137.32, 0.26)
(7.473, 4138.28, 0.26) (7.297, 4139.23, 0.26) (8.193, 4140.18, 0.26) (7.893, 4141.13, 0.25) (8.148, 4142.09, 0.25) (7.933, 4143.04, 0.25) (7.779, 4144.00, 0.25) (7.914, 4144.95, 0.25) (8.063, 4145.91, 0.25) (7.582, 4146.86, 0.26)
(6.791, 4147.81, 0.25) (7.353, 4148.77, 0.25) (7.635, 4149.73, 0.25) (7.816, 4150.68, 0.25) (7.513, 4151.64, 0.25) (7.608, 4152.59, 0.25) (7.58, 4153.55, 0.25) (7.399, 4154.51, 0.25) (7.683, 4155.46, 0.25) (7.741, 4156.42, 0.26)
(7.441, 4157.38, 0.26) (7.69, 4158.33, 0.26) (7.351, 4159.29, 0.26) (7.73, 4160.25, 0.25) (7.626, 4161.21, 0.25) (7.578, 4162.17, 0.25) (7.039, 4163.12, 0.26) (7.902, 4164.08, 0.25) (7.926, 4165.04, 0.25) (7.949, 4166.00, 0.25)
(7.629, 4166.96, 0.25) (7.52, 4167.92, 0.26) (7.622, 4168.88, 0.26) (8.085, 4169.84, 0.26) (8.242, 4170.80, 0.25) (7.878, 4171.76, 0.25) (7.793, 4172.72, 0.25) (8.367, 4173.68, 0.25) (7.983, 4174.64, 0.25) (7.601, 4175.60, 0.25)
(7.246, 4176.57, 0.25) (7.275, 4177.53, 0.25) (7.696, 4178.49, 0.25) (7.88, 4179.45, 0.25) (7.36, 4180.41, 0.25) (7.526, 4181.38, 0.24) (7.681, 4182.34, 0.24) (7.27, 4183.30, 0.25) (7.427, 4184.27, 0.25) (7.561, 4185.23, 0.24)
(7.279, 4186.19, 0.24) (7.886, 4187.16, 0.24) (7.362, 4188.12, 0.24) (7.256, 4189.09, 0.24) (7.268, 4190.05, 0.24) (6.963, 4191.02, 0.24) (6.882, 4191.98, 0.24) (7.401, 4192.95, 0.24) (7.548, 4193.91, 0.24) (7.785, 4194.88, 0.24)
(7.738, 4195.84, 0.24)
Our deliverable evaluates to 3.75 A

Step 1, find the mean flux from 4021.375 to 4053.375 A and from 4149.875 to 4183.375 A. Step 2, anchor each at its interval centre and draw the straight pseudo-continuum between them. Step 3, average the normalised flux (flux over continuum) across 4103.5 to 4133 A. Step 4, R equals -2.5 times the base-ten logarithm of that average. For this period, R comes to 0.12 mag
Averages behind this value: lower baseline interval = 7.82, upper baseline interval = 7.67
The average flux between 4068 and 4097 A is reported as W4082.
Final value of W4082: 7.62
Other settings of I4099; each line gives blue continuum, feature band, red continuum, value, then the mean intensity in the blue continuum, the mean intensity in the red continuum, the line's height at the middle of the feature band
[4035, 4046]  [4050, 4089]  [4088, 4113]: -2.0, 7.85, 6.72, 7.31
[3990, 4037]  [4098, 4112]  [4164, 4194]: 3.0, 7.74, 7.6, 7.66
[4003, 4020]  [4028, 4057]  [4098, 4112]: -2.8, 7.7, 6.05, 7.15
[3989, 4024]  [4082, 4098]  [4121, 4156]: 0.0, 7.74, 7.64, 7.68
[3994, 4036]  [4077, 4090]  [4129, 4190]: 0.2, 7.77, 7.63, 7.7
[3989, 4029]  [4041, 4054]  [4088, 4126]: -0.8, 7.74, 6.96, 7.43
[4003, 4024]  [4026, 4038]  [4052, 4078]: 0.1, 7.75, 7.73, 7.74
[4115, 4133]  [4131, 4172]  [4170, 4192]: -0.3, 7.61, 7.57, 7.59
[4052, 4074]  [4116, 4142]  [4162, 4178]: 0.5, 7.75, 7.75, 7.75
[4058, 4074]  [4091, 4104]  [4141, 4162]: 0.6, 7.67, 7.64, 7.66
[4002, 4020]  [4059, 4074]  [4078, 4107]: -0.8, 7.68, 7.1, 7.29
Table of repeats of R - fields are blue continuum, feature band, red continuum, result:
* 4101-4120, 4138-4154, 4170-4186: -0.10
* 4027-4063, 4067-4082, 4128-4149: 0.02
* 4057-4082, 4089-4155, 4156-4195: 0.05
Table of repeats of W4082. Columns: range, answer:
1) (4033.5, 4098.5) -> 7.7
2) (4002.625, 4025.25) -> 7.76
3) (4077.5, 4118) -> 6.99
